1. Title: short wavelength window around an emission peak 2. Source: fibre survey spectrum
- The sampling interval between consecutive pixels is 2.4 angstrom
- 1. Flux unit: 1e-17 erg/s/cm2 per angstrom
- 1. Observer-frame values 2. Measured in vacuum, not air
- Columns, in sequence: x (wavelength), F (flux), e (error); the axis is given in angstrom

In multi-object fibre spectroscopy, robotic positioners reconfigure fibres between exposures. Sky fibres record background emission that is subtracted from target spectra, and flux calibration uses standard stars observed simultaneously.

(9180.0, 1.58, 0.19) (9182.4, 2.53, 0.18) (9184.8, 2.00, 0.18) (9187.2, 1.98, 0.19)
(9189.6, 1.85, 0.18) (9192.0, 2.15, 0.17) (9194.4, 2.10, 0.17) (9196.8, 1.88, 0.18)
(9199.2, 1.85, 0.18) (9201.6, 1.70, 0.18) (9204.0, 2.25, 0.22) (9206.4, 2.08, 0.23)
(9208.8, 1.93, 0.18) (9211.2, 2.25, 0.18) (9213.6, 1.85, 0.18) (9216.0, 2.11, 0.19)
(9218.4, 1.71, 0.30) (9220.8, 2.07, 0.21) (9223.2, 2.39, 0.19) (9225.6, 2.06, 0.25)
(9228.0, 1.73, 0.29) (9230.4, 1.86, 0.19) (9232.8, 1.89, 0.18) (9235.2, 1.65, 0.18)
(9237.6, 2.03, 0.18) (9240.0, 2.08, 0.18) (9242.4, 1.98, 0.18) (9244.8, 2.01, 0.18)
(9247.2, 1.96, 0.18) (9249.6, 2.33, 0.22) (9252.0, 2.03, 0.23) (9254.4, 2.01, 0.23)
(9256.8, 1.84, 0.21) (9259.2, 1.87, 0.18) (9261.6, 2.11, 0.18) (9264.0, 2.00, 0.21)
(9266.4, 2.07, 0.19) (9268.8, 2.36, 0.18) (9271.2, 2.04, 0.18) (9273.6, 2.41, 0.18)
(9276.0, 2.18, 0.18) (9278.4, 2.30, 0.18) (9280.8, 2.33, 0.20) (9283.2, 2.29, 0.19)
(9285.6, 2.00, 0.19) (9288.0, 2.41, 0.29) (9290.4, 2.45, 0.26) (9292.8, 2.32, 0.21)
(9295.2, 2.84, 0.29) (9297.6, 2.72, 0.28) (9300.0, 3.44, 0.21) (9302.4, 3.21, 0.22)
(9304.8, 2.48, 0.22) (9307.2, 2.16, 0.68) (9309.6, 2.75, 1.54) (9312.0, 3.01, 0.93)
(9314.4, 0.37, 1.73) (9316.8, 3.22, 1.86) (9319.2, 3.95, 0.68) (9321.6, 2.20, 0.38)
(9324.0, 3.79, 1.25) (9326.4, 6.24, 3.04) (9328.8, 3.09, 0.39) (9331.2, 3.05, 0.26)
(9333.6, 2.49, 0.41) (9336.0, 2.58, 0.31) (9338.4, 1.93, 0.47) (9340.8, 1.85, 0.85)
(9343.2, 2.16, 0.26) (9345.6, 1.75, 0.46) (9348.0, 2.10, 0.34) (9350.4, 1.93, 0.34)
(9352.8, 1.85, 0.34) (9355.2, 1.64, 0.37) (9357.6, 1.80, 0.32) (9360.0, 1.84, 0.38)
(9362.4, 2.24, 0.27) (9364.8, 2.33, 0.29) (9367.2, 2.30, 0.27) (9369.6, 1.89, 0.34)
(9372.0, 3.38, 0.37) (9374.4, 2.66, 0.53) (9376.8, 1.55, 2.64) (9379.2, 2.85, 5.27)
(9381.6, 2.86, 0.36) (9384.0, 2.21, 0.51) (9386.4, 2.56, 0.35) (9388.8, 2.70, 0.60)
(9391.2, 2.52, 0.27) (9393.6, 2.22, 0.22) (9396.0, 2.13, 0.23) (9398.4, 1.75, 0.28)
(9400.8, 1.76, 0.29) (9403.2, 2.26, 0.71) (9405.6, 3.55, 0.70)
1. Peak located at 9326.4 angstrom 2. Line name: [N II] 6583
